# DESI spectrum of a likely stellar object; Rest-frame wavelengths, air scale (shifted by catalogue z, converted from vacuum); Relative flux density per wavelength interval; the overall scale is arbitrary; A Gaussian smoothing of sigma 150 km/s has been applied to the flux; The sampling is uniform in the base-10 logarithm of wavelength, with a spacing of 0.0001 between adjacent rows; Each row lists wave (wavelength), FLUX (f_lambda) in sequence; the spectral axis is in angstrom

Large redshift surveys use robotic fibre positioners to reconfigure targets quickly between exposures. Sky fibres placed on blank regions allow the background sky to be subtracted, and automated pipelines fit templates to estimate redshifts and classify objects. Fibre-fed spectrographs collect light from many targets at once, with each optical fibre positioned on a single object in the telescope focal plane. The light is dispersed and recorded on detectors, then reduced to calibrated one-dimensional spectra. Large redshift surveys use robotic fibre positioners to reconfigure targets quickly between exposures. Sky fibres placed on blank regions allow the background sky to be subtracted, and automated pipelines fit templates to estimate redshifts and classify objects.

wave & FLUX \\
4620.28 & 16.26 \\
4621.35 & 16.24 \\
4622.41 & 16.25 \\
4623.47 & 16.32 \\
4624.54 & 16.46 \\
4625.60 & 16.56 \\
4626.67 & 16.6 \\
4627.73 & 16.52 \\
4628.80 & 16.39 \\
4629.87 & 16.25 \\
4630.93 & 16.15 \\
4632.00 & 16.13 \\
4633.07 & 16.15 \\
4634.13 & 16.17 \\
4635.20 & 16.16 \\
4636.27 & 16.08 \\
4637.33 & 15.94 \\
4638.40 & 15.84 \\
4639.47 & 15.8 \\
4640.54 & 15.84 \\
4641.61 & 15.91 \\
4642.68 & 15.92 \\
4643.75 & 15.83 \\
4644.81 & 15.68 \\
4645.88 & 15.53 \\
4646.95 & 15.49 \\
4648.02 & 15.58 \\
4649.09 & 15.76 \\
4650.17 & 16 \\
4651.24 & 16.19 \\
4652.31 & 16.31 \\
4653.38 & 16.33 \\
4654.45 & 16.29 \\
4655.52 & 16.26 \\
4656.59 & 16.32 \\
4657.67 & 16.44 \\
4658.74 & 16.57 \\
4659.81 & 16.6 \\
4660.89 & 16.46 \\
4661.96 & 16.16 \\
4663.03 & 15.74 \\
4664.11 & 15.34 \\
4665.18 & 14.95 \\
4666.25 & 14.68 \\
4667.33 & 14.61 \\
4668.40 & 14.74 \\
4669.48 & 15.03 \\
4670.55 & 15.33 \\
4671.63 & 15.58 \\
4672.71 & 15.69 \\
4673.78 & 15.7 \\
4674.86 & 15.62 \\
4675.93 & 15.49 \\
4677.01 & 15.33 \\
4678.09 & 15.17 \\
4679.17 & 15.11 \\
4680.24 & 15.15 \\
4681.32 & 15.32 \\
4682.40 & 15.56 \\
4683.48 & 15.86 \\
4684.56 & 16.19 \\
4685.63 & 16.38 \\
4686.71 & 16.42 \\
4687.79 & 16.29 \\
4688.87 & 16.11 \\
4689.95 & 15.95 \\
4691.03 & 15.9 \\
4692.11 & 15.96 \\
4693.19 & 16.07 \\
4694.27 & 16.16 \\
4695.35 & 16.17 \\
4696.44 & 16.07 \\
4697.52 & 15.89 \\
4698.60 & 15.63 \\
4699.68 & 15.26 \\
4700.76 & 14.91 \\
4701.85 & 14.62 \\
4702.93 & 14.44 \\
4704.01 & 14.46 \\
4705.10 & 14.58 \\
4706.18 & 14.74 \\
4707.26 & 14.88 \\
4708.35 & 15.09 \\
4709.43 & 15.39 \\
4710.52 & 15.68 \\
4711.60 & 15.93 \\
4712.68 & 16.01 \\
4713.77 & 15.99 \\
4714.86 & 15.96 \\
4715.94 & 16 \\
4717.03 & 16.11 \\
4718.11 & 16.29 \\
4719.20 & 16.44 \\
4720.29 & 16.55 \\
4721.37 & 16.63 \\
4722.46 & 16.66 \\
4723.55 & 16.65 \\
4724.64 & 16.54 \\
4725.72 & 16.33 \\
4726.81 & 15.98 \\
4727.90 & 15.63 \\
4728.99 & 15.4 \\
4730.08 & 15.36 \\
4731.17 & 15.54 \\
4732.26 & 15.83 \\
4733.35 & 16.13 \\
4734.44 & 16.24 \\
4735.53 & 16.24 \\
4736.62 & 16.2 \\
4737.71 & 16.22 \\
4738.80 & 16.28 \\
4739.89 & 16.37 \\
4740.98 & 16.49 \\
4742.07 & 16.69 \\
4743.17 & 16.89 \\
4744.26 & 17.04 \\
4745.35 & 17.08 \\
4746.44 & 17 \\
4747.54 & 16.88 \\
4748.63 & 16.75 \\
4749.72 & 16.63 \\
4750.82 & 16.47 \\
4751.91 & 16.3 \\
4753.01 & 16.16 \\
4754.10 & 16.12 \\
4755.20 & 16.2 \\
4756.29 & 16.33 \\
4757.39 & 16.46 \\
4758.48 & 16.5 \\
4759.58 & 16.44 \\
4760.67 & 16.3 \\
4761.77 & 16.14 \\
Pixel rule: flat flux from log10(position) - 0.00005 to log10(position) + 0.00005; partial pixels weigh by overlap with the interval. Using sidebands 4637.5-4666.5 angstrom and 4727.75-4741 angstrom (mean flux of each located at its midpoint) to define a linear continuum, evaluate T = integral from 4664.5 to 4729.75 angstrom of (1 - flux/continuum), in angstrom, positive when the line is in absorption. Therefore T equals 1.3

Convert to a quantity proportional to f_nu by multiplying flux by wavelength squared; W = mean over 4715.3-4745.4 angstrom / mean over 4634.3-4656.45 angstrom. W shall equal 1.06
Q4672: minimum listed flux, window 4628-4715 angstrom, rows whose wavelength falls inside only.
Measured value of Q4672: 14.44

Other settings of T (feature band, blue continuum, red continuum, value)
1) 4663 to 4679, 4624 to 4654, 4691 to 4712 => 0.5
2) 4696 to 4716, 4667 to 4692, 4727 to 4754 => 0.7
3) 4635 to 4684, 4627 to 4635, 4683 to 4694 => 1.4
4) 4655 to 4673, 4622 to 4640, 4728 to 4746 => 0.6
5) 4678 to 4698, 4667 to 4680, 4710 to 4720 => -0.4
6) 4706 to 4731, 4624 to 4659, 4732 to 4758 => 0.7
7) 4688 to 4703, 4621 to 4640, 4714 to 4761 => 0.5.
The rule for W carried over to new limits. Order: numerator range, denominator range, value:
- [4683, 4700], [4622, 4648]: 1.02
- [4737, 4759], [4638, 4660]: 1.08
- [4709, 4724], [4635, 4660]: 1.04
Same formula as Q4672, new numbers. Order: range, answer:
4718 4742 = 15.36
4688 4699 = 15.63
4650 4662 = 16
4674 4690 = 15.11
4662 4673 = 14.61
